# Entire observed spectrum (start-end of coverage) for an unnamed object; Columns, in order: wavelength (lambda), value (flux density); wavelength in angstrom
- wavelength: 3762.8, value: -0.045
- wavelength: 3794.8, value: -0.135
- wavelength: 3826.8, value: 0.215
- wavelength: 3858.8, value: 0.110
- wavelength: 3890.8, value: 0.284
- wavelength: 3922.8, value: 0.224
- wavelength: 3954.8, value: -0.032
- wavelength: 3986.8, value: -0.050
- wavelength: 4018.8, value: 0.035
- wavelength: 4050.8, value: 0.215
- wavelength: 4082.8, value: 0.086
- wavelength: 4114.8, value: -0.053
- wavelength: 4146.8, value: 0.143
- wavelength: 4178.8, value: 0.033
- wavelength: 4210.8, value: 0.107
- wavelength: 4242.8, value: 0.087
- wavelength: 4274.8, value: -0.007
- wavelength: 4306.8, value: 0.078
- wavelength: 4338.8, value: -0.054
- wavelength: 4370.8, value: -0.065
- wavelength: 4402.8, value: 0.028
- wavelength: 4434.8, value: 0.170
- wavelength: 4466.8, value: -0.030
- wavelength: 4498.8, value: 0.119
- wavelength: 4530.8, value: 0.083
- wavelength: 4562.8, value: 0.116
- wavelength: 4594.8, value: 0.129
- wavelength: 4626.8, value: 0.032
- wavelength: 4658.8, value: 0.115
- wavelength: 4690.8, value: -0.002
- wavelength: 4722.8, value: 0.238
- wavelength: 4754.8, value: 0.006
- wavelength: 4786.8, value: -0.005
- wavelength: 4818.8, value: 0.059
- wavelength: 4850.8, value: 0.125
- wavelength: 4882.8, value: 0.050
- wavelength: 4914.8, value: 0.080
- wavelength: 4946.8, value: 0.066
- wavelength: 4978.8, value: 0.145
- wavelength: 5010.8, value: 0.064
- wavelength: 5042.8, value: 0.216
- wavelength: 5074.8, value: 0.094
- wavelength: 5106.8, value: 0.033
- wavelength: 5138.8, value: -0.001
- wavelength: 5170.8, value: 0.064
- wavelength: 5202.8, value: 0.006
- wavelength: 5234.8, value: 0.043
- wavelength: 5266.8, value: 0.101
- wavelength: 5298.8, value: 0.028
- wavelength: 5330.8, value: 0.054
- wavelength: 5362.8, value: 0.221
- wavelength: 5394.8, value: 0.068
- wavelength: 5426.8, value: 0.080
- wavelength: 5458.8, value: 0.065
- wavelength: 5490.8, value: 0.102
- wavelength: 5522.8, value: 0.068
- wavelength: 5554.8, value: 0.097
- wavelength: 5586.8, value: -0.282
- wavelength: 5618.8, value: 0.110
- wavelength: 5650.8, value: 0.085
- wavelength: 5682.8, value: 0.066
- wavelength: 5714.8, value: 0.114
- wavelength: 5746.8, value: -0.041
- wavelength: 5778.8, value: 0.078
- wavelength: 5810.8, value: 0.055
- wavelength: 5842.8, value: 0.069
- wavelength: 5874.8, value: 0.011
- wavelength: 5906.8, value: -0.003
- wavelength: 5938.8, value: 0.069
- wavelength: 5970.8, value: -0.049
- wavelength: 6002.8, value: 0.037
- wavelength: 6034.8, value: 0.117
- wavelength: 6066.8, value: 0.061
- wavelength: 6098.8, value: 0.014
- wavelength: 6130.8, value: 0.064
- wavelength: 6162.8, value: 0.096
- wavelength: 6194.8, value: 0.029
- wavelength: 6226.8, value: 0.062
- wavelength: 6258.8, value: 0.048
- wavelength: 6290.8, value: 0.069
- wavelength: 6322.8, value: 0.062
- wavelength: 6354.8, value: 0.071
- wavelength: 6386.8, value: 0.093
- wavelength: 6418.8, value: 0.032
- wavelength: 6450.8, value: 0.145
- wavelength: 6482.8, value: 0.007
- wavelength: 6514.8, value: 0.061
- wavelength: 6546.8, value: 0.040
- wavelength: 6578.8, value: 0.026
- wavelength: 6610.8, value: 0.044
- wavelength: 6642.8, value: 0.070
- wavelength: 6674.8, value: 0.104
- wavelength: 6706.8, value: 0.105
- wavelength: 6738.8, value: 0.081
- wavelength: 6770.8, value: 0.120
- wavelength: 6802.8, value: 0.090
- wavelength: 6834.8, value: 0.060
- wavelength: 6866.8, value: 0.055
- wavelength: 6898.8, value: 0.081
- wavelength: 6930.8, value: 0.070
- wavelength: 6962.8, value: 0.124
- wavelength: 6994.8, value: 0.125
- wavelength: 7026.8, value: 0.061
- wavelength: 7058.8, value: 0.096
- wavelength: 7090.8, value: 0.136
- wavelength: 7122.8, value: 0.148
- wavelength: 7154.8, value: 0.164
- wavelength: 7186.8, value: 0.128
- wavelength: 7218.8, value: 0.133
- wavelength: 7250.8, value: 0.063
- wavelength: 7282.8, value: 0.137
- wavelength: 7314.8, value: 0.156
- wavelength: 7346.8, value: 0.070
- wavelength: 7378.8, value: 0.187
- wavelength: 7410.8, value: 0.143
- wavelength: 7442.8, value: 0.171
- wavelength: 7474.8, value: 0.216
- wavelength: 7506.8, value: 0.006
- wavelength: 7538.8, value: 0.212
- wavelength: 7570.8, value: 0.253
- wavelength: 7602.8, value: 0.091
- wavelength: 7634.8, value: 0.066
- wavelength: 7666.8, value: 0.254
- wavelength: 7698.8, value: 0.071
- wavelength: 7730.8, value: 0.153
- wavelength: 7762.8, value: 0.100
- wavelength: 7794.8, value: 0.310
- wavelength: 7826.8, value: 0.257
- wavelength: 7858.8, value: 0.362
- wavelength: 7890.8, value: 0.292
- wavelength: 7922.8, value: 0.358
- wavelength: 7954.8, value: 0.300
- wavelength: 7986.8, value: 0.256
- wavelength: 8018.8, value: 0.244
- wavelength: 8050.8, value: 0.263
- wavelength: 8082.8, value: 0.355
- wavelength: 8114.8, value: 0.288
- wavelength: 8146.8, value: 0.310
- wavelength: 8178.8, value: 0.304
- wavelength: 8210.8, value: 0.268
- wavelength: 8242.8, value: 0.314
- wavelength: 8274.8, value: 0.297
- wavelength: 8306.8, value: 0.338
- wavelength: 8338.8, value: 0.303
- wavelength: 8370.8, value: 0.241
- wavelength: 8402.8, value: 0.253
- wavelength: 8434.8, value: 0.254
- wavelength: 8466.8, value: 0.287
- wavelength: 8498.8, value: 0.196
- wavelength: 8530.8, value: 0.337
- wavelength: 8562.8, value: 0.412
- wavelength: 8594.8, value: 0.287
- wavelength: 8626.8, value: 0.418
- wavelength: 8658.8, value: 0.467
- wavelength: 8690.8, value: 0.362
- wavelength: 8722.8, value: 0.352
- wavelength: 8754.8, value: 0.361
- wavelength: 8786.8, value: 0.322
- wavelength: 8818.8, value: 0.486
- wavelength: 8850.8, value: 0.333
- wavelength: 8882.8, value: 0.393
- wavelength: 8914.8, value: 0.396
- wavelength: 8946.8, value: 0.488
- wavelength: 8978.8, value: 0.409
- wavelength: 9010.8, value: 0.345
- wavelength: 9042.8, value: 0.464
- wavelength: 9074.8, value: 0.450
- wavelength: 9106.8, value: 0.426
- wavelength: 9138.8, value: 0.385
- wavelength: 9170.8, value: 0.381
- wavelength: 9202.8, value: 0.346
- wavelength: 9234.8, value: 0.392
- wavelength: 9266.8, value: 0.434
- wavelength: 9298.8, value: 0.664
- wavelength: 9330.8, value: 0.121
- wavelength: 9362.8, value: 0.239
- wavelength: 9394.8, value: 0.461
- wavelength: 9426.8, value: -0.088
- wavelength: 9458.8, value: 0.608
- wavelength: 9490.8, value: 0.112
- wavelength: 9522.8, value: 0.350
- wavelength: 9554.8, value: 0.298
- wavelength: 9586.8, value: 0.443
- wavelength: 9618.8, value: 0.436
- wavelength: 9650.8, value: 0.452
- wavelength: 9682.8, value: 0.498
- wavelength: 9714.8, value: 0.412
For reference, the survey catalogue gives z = 0.957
